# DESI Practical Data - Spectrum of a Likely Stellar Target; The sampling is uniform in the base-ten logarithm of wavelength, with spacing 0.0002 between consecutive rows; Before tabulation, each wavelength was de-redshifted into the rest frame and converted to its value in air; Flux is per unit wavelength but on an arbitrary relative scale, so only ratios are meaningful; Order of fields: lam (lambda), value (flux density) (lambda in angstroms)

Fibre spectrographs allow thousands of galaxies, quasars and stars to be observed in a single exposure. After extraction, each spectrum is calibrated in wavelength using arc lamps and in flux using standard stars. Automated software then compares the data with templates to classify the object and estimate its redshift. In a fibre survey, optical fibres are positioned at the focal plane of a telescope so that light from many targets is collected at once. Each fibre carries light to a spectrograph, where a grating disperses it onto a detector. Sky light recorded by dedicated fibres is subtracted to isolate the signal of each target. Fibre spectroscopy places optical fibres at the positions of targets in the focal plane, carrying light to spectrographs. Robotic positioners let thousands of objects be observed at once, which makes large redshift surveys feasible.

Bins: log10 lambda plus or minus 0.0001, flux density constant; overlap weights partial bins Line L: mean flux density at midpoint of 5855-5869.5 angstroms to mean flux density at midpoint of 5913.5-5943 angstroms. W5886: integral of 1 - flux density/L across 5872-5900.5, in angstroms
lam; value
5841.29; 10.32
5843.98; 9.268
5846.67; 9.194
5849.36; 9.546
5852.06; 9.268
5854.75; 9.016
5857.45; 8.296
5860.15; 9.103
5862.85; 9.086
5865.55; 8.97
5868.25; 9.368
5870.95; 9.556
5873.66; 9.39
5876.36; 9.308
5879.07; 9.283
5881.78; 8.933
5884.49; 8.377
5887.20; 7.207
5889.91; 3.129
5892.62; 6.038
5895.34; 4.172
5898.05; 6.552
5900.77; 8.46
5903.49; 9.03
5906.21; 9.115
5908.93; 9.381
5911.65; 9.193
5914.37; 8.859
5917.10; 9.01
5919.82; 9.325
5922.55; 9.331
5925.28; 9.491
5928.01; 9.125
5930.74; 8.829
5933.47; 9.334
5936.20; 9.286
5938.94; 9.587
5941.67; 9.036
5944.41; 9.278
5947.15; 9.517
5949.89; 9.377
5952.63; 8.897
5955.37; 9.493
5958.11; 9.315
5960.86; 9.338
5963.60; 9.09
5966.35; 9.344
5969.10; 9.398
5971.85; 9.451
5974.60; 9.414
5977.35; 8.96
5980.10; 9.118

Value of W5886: 5.5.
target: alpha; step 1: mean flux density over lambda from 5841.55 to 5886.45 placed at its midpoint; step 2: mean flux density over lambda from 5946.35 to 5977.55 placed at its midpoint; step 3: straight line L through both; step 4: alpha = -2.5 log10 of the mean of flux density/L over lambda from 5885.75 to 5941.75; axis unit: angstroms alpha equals 0.12 mag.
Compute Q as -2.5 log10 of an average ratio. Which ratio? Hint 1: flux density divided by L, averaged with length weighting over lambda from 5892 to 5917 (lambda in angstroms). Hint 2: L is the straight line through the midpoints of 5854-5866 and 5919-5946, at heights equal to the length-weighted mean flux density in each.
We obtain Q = 0.145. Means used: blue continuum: 8.88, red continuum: 9.26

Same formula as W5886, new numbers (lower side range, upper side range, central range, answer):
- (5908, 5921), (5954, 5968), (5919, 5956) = -0.17 angstroms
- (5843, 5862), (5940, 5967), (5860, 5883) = -0.26 angstroms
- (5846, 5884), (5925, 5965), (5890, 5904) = 4.28 angstroms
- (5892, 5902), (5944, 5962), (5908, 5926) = -4.51 angstroms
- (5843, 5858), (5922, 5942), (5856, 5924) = 6.33 angstroms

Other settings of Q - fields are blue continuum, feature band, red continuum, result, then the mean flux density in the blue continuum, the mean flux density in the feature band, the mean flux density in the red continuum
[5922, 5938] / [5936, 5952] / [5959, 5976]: -0.01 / 9.24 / 9.33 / 9.34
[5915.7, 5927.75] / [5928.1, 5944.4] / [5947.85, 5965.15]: 0.01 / 9.27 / 9.21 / 9.26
